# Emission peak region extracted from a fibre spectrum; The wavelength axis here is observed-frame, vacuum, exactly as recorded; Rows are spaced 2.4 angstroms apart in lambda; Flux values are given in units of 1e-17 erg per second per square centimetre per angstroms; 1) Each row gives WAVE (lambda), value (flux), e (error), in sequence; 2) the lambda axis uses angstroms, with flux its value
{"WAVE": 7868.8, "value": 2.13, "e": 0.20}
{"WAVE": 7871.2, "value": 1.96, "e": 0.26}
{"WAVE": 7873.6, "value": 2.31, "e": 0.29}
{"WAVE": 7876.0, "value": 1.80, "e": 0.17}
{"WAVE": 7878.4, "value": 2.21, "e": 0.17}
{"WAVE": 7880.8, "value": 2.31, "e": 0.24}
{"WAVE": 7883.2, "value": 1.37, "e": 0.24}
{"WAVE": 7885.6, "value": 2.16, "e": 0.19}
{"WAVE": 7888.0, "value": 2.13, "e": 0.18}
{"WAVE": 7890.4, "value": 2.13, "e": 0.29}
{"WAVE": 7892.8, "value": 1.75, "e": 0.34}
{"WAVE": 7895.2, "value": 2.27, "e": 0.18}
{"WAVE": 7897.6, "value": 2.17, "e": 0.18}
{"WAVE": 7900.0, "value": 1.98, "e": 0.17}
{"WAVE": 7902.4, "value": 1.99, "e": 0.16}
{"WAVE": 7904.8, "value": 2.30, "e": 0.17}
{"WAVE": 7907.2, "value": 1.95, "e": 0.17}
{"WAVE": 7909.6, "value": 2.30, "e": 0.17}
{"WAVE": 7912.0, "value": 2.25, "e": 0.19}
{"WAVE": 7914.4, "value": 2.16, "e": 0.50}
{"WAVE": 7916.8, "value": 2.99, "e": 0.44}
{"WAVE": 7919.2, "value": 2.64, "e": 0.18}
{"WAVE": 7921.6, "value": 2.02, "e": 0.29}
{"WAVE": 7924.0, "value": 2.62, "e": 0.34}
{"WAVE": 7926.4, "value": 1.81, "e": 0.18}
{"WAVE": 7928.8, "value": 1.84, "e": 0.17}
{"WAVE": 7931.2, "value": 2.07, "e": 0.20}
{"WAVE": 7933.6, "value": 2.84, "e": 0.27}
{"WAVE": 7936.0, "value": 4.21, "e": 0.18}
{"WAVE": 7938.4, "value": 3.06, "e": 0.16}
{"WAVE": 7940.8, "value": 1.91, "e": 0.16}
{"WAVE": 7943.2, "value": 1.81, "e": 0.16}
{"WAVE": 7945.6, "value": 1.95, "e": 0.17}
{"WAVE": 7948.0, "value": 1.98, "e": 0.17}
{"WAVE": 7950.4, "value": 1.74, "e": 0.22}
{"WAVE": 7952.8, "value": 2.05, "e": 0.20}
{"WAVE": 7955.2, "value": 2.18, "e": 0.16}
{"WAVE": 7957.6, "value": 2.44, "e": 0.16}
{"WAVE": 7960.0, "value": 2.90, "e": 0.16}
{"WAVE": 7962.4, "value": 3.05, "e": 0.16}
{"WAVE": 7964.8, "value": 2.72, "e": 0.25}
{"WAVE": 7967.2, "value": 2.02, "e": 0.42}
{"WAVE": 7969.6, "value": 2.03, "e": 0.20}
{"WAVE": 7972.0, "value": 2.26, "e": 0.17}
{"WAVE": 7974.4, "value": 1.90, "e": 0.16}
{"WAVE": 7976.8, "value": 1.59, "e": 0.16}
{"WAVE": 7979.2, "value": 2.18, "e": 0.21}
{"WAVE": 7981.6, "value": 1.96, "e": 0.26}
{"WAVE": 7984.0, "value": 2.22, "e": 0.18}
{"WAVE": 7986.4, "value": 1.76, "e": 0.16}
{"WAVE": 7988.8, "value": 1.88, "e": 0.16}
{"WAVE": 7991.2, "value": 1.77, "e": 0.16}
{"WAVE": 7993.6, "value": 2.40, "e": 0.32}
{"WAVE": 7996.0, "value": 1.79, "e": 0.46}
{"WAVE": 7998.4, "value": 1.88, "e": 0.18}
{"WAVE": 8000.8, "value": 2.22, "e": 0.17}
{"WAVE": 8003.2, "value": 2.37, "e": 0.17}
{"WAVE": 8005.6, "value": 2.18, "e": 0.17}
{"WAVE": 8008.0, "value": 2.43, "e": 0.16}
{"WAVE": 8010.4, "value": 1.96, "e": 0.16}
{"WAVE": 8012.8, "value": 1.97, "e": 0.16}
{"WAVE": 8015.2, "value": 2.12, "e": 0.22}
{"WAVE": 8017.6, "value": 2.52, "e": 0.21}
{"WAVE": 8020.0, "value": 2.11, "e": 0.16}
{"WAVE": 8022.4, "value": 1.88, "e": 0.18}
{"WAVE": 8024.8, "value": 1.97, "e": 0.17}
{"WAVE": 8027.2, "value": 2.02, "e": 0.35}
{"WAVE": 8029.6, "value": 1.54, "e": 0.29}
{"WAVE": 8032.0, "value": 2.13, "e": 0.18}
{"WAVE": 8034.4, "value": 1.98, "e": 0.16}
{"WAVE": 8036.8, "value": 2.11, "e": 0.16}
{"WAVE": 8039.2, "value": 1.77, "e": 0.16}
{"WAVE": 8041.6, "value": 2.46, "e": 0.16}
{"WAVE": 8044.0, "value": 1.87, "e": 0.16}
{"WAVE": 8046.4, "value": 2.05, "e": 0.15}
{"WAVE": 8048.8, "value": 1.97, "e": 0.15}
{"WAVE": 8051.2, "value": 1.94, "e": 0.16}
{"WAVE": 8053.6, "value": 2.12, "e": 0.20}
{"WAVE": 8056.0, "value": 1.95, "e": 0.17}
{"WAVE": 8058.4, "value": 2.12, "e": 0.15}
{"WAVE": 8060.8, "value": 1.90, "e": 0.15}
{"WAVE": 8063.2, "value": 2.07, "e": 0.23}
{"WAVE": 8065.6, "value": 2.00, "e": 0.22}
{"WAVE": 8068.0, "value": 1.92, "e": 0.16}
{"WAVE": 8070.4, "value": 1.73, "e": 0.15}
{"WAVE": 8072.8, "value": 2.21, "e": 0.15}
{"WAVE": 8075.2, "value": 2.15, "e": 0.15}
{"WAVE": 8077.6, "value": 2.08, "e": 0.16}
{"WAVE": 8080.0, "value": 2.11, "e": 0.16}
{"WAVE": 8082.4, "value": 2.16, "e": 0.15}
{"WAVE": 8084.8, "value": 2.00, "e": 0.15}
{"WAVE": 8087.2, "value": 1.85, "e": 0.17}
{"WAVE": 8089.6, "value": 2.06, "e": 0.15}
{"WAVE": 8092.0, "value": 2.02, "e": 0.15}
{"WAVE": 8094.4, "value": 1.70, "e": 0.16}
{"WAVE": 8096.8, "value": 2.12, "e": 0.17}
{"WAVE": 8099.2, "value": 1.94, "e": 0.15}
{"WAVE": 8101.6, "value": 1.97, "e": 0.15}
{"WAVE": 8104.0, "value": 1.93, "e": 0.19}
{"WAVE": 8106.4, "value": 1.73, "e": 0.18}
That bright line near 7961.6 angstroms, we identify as [N II] 6583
